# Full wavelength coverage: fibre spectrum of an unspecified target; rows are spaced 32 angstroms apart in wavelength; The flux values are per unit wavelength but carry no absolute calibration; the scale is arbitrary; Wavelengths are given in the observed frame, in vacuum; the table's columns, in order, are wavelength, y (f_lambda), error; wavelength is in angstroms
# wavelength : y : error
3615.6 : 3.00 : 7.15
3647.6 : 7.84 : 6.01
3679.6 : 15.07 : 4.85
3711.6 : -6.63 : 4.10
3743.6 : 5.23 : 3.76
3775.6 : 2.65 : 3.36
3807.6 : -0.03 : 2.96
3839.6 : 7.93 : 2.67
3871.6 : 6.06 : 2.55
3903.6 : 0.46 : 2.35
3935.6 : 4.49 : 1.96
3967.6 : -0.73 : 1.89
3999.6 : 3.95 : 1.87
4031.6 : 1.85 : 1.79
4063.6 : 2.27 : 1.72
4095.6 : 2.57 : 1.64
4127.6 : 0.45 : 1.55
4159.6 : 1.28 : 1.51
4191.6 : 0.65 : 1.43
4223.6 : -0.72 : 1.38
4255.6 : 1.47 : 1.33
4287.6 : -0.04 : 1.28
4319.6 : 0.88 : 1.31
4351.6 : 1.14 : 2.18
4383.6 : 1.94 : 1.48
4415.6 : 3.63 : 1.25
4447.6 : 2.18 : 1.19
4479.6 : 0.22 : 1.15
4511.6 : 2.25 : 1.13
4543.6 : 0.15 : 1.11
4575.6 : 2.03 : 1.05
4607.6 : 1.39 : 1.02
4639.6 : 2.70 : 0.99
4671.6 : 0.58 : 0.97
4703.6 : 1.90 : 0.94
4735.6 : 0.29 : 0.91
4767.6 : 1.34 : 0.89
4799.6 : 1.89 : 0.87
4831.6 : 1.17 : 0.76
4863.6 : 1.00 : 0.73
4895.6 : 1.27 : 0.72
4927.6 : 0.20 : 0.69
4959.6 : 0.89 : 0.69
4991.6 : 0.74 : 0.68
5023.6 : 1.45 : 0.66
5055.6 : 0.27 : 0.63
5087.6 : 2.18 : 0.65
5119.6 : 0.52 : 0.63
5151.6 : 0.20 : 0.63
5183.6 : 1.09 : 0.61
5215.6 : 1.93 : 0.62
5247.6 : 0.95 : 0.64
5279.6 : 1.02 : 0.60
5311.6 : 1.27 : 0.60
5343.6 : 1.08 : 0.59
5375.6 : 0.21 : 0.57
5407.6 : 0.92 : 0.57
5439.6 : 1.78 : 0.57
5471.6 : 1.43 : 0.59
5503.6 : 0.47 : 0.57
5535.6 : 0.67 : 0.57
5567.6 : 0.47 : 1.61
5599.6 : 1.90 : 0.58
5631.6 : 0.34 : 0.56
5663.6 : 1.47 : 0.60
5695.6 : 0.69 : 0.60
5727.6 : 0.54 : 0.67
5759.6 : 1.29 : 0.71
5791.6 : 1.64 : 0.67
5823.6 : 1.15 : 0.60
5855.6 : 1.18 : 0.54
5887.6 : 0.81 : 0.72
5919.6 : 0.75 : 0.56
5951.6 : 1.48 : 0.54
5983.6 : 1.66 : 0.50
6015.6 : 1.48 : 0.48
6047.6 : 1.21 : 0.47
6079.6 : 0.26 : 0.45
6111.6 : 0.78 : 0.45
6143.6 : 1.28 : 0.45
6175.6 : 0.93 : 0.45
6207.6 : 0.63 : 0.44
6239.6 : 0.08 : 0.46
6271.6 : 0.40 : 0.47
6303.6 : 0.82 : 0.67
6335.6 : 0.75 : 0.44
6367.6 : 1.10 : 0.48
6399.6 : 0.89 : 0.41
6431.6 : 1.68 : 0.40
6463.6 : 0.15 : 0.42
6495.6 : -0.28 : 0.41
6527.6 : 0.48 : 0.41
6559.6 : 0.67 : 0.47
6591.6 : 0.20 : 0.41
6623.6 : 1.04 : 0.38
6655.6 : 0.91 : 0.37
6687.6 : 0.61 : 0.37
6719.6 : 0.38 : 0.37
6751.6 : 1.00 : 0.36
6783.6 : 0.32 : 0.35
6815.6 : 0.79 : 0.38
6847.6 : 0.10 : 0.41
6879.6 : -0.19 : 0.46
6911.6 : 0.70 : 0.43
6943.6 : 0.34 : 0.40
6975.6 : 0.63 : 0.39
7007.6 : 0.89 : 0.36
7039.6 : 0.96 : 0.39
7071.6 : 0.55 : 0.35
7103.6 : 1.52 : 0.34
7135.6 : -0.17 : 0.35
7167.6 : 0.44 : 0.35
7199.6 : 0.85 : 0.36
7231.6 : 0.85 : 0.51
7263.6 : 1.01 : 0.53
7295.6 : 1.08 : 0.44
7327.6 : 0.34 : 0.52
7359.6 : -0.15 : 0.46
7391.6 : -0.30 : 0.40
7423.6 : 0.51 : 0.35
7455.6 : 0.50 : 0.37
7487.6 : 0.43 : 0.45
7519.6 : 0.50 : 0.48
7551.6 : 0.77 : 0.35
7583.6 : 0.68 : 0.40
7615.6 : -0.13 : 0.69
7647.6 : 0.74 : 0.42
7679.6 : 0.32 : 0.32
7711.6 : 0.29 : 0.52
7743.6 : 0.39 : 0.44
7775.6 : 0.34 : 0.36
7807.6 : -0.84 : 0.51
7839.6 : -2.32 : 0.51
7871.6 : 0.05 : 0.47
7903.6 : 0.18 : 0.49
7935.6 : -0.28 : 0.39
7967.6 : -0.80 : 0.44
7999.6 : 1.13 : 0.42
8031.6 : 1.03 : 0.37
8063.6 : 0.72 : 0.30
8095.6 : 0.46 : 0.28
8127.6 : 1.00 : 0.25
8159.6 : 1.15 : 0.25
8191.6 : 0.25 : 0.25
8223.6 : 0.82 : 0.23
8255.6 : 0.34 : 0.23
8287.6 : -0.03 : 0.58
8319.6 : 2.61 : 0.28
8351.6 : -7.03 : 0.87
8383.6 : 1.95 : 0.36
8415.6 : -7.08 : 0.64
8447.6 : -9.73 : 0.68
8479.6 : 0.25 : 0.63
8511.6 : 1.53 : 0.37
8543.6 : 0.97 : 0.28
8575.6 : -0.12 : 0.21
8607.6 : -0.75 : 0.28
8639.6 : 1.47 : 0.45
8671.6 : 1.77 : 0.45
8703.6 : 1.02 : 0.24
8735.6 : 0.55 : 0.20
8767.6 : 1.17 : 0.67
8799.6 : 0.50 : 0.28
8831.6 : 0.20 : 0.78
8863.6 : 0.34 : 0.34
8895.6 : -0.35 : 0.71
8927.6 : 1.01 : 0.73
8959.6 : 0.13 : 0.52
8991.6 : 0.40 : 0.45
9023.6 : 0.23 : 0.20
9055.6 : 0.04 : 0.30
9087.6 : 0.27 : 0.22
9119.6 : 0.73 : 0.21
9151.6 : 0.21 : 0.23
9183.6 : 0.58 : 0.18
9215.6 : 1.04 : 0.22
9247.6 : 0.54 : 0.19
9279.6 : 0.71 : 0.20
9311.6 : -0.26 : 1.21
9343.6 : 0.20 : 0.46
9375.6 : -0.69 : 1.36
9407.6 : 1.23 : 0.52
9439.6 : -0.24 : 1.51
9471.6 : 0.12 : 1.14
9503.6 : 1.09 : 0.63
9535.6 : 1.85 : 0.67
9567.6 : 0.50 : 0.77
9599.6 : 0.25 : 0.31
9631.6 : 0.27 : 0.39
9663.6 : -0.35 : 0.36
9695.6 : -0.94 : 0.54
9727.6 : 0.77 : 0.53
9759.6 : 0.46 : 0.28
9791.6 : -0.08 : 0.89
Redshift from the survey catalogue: 0.707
